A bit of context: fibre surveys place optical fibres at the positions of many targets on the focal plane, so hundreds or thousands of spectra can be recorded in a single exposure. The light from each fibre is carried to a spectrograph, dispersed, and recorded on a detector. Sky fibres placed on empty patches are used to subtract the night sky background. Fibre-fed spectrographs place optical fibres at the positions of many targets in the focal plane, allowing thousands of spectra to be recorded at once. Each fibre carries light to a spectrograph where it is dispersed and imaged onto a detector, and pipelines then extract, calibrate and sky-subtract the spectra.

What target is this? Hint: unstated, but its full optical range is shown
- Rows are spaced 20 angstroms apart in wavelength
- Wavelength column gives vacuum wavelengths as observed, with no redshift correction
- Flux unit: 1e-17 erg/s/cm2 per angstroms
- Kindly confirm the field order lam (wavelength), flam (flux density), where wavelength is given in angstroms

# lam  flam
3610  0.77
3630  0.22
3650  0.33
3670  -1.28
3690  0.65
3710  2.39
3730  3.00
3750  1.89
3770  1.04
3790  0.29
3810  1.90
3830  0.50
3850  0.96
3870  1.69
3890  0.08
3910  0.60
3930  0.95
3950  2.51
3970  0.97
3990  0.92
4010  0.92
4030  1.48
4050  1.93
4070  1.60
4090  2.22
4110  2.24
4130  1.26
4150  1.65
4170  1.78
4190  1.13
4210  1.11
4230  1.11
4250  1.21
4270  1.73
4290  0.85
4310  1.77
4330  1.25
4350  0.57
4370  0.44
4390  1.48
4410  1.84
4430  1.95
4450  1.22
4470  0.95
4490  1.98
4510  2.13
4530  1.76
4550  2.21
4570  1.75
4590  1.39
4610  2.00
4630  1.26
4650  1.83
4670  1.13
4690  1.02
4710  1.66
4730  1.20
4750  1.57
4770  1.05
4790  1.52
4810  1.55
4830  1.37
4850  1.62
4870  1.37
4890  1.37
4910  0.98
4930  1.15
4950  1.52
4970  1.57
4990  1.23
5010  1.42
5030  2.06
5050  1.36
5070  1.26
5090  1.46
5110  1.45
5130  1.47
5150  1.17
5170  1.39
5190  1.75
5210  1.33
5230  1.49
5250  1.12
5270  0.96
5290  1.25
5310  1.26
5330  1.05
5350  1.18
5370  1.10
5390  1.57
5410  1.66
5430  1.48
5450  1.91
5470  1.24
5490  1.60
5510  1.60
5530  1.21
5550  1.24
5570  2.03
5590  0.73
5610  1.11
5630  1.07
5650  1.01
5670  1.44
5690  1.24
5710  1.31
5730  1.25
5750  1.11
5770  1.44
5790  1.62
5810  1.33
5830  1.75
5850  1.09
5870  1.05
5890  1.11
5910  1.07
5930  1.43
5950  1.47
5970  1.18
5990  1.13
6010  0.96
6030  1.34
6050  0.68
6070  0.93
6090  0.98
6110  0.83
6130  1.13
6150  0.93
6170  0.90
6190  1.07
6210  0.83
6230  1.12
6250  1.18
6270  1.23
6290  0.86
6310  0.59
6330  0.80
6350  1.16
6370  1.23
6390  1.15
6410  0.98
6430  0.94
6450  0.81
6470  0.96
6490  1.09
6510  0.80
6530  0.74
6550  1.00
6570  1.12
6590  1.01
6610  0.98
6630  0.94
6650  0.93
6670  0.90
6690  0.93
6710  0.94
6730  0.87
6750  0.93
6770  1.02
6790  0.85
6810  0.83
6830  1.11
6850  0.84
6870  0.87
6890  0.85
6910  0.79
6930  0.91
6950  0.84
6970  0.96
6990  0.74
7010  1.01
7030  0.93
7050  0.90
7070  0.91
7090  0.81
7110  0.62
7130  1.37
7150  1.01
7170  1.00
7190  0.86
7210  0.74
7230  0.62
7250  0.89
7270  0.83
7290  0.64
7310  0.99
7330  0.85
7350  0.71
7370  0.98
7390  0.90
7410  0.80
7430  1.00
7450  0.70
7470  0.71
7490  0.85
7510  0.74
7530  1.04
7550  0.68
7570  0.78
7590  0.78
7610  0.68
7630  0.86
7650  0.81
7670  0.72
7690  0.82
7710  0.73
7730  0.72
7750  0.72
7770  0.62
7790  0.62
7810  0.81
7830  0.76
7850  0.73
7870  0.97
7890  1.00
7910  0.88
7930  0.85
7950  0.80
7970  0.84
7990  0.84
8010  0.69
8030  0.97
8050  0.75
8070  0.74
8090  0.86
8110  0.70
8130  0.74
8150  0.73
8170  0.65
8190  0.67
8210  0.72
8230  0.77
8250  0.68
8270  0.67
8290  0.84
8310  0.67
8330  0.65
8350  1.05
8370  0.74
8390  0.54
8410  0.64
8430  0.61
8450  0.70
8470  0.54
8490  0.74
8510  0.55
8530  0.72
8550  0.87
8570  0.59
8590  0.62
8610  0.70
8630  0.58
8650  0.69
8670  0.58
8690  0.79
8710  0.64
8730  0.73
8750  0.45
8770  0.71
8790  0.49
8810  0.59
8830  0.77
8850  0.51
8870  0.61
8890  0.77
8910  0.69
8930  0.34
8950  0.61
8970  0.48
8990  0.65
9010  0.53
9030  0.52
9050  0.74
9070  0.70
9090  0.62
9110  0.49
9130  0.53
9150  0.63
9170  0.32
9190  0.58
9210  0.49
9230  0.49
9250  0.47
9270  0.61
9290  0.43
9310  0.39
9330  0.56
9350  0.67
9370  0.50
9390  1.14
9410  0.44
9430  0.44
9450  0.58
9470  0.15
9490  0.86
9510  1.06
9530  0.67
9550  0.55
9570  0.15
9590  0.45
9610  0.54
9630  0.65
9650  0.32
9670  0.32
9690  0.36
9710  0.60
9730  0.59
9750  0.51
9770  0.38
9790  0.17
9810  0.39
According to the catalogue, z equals 0.09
